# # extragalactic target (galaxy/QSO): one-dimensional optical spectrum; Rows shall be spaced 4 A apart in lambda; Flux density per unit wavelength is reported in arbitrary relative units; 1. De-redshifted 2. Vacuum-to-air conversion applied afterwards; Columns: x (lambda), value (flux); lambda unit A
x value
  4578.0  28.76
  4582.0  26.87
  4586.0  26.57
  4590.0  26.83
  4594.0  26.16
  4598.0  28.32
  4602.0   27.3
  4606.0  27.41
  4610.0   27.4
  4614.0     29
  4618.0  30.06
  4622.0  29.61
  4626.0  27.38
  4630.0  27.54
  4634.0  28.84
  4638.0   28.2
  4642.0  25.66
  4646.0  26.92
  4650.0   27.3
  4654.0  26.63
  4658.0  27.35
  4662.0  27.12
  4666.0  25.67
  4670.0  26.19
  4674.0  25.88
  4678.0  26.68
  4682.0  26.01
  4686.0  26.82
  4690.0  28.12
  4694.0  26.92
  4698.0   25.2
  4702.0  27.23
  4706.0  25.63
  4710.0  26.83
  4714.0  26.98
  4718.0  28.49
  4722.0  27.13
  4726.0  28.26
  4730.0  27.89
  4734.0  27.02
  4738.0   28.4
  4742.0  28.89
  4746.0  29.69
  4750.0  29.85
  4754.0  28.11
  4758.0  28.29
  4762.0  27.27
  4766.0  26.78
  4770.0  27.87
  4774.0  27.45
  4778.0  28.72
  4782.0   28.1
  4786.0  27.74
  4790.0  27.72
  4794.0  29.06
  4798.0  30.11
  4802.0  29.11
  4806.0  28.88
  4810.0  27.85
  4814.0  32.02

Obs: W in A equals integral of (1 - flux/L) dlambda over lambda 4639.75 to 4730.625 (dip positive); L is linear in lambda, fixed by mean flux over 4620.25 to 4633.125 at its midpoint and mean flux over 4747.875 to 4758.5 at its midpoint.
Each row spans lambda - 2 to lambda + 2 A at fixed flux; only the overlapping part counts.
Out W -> 5.4 A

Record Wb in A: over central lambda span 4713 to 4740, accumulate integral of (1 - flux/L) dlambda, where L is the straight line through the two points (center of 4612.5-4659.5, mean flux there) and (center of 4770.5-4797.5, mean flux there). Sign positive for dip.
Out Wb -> 0.31 A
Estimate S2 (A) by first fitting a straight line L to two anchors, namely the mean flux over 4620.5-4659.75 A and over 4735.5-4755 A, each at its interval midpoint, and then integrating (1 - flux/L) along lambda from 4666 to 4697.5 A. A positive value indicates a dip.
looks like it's 1.8 A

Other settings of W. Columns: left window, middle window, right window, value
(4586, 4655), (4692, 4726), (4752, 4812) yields 1.3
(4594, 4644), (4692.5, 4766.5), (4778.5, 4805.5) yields 2.0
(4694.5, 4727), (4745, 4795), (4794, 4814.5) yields 0.5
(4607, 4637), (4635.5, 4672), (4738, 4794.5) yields 2.1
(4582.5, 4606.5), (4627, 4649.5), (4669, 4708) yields -0.5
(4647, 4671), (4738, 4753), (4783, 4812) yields -0.7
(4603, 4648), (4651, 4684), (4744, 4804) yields 1.9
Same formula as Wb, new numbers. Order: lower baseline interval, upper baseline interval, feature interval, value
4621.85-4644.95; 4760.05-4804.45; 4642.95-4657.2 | 0.4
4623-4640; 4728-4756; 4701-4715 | 0.9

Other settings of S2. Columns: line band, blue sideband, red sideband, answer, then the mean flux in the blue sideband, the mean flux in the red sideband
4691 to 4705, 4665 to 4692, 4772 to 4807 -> 0.2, 26.5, 28.5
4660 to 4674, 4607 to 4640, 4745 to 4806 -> 1.1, 28.5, 28.4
